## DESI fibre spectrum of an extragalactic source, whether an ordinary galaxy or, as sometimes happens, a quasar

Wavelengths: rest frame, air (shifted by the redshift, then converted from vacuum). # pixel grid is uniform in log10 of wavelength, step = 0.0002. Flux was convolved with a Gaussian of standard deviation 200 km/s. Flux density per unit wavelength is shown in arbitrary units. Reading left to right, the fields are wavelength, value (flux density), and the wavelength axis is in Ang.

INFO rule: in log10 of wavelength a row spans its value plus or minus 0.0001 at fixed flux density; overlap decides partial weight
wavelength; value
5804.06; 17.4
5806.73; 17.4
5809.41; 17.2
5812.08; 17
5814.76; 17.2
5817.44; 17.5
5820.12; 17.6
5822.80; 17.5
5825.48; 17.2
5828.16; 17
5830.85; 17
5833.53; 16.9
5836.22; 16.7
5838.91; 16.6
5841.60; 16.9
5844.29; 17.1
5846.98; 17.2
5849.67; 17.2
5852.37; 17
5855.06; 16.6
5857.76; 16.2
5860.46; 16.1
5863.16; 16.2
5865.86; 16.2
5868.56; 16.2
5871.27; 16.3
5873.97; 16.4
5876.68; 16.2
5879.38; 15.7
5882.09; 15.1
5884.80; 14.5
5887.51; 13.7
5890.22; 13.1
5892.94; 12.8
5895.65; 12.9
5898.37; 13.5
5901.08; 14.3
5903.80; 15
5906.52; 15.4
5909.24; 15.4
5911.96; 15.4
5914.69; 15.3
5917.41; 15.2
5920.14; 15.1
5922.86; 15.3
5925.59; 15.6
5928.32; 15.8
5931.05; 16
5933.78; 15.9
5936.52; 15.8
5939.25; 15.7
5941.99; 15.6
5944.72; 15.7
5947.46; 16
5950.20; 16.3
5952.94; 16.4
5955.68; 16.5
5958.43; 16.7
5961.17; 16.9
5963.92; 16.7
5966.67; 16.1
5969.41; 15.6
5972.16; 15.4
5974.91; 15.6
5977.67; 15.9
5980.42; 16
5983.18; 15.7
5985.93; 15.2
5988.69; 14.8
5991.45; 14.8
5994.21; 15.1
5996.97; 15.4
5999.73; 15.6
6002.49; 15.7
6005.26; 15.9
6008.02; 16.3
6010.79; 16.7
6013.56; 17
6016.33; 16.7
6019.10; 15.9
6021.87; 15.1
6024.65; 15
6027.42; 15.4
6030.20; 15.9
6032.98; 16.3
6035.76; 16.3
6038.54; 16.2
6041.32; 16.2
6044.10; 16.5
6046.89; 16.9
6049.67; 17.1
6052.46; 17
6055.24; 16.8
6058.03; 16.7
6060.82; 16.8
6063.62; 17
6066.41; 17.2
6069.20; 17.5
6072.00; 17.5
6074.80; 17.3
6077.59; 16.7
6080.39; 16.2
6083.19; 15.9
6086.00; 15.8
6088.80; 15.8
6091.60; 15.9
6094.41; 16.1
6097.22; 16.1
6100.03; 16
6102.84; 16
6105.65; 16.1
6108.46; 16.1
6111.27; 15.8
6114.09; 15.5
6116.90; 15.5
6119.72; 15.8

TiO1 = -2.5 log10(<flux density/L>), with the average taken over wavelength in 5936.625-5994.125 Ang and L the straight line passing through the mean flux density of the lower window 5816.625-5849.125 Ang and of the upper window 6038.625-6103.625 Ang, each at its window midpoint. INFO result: 0.06 mag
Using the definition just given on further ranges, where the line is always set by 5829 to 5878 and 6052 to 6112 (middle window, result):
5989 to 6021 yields 0.043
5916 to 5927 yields 0.086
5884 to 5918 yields 0.159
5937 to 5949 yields 0.053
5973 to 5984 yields 0.051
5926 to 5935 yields 0.046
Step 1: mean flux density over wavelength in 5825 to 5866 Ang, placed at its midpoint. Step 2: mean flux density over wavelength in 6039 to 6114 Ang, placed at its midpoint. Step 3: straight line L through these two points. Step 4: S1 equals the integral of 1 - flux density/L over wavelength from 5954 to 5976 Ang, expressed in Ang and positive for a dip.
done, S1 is 0.6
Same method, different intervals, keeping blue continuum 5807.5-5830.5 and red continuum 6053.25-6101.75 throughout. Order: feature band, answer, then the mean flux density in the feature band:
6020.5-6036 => 1.0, 15.6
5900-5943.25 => 3.9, 15.4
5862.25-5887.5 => 2.0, 15.7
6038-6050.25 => 0.1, 16.6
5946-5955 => 0.3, 16.2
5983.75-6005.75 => 1.9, 15.3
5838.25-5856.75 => 0.3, 16.9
